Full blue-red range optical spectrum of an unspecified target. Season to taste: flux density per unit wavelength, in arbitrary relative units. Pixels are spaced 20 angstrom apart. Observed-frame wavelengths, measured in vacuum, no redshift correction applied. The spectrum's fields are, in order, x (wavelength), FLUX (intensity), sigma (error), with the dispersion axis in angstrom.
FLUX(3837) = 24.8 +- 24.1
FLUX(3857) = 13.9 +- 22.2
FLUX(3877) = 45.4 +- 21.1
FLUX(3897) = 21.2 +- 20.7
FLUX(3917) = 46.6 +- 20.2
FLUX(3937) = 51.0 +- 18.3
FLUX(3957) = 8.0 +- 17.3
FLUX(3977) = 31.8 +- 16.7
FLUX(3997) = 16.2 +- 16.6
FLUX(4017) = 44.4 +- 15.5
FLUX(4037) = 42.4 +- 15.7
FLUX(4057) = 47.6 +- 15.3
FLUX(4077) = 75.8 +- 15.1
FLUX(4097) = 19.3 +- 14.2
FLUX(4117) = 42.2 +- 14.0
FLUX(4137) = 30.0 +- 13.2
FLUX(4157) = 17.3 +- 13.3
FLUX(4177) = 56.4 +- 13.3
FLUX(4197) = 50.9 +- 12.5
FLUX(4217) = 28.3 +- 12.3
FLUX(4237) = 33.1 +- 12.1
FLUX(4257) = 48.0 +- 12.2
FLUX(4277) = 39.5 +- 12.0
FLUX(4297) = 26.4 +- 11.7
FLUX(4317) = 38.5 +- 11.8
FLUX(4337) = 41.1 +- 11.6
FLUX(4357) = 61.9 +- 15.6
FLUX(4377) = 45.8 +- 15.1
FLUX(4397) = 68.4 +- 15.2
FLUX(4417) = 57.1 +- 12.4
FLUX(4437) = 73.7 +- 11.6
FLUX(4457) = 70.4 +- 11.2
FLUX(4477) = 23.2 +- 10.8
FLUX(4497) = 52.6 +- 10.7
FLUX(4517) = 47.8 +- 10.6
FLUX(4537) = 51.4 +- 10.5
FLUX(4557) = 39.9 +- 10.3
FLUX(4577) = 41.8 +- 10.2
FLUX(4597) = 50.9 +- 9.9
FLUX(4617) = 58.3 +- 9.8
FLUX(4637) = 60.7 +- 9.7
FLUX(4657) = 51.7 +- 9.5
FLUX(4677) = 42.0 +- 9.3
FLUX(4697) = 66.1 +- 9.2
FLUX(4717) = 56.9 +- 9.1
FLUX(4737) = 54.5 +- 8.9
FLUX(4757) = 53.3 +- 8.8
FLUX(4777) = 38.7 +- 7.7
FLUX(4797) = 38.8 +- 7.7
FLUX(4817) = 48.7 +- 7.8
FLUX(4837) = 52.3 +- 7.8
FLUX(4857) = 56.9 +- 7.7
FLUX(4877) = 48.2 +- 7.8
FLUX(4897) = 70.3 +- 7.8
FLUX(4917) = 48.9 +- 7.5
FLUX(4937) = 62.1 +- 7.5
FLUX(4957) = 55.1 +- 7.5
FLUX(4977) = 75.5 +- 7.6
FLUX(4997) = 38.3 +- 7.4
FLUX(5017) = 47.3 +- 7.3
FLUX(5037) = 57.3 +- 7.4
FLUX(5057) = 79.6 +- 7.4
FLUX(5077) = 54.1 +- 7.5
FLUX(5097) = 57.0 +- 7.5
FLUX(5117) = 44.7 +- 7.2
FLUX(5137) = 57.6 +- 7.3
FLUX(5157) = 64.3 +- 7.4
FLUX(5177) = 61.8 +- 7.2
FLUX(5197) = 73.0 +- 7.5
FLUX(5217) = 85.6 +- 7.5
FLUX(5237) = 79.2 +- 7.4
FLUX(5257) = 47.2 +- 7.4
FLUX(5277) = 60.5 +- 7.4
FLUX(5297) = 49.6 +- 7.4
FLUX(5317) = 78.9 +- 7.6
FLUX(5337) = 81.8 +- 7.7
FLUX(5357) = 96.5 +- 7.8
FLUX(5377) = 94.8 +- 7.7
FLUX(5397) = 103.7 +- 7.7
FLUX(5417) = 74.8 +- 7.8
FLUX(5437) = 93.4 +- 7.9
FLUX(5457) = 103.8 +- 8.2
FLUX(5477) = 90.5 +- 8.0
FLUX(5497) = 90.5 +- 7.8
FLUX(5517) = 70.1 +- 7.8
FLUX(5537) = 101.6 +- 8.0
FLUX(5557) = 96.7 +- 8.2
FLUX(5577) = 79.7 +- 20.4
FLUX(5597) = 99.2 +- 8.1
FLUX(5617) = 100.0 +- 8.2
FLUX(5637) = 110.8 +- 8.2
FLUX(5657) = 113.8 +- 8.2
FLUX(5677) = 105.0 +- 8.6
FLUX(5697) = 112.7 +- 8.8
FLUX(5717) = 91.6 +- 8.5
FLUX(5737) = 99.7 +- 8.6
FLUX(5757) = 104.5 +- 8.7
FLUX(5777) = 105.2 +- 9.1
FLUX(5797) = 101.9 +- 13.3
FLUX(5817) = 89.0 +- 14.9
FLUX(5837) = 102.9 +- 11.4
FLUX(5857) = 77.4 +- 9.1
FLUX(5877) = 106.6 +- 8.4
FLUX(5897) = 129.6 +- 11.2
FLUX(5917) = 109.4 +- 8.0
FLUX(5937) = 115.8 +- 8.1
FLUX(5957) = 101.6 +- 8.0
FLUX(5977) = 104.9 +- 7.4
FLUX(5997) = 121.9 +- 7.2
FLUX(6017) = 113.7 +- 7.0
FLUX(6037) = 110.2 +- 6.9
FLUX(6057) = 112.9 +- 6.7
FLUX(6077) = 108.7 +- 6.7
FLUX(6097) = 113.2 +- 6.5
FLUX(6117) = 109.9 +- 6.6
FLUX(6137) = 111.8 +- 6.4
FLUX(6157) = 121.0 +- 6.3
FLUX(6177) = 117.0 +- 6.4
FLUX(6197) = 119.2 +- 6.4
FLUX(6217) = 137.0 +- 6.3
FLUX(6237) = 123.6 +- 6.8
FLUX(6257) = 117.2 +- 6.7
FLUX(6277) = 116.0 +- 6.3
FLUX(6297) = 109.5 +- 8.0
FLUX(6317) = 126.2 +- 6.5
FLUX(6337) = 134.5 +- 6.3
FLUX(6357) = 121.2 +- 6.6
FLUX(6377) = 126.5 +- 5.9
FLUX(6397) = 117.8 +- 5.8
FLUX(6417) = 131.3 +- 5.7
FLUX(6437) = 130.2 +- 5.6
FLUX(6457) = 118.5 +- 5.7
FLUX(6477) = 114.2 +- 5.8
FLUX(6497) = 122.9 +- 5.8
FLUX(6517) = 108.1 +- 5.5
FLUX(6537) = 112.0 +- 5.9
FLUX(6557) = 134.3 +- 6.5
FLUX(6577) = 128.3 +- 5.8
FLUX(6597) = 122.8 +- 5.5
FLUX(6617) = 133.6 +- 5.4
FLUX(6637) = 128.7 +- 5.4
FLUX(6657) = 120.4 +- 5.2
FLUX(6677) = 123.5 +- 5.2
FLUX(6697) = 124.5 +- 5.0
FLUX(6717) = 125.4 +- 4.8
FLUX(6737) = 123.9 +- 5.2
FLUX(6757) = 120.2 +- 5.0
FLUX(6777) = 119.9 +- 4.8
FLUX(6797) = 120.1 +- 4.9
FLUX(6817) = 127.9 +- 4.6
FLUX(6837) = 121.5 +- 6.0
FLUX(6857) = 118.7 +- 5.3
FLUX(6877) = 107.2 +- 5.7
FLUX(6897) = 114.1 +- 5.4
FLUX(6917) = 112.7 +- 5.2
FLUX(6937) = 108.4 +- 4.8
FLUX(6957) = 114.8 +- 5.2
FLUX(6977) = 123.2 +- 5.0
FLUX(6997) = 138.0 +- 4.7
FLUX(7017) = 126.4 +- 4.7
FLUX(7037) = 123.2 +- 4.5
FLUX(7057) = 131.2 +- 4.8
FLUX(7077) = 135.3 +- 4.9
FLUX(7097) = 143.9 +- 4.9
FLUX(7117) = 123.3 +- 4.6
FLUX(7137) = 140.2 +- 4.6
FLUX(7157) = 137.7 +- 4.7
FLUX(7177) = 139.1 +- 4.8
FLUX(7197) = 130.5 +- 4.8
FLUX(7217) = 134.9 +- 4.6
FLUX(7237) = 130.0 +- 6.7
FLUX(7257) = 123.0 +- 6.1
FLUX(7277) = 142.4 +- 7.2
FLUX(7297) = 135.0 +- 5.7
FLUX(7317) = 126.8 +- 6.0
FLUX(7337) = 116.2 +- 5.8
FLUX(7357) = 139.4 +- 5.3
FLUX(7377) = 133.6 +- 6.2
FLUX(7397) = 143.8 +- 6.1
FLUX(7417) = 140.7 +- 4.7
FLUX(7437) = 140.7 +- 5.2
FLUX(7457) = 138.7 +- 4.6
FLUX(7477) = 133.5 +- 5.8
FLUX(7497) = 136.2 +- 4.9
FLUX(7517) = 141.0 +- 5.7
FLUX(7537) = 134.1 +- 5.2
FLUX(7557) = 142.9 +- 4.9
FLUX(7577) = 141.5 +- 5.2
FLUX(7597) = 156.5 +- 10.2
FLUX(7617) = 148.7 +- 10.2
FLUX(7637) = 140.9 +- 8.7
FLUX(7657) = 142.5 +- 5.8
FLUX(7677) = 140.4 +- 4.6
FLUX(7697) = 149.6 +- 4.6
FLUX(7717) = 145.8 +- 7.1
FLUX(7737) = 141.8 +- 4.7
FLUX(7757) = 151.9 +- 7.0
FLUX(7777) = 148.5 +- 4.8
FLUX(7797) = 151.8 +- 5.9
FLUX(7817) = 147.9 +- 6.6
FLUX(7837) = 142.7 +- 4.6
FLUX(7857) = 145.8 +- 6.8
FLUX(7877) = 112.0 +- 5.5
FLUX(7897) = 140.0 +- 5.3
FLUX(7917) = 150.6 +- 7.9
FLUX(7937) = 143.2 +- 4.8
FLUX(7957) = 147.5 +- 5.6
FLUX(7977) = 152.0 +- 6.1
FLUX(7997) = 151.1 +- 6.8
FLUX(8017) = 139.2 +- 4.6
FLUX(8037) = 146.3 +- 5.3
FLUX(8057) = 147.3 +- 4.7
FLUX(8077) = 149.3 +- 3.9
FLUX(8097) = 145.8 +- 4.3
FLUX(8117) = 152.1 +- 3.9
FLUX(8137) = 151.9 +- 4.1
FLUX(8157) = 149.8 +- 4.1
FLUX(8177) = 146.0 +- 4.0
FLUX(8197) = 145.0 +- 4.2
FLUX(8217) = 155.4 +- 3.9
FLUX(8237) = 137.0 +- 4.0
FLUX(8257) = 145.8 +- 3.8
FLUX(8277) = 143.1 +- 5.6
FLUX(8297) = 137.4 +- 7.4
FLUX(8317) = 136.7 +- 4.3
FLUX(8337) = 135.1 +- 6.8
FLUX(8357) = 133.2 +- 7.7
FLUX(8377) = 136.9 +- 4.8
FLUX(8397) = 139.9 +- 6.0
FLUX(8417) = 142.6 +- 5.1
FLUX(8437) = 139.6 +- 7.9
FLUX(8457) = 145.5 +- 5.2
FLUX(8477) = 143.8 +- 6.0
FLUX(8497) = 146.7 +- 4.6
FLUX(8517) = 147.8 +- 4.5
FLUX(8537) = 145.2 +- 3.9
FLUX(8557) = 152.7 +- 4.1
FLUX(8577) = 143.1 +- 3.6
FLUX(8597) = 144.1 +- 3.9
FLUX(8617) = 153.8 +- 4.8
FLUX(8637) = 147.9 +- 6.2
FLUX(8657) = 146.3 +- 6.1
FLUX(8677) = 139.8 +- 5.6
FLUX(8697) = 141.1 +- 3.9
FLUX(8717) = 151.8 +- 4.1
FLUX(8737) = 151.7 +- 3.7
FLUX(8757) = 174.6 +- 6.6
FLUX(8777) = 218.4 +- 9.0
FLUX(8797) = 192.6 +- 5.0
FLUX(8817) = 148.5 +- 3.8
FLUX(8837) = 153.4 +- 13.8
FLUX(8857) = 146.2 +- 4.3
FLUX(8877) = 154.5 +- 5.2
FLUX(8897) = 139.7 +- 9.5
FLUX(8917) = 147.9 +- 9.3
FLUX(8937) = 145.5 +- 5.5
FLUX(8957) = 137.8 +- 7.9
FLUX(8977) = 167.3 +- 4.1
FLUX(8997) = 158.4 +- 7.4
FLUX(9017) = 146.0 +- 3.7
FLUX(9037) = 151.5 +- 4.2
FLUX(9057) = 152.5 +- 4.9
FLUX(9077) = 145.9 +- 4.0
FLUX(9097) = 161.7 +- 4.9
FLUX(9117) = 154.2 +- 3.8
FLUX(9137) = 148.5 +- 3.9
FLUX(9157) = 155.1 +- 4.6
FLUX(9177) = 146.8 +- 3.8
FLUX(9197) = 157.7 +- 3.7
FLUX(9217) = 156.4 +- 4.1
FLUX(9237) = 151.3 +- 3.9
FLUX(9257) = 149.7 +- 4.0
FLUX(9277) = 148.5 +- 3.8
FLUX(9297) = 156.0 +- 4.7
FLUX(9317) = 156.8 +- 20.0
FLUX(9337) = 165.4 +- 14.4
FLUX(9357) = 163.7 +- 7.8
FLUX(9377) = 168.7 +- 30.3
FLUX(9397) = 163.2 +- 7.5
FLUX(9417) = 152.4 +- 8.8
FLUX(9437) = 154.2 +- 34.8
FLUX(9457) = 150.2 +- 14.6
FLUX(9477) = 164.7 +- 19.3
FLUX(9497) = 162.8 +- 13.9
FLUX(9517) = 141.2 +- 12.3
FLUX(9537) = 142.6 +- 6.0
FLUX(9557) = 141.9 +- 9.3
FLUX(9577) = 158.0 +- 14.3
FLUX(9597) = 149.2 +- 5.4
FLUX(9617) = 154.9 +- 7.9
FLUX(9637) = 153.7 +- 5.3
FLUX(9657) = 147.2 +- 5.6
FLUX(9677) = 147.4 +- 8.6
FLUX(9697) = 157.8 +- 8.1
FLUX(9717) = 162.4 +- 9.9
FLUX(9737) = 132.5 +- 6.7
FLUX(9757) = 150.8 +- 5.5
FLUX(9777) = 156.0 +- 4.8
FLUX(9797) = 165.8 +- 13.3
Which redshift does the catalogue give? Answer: 0.34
